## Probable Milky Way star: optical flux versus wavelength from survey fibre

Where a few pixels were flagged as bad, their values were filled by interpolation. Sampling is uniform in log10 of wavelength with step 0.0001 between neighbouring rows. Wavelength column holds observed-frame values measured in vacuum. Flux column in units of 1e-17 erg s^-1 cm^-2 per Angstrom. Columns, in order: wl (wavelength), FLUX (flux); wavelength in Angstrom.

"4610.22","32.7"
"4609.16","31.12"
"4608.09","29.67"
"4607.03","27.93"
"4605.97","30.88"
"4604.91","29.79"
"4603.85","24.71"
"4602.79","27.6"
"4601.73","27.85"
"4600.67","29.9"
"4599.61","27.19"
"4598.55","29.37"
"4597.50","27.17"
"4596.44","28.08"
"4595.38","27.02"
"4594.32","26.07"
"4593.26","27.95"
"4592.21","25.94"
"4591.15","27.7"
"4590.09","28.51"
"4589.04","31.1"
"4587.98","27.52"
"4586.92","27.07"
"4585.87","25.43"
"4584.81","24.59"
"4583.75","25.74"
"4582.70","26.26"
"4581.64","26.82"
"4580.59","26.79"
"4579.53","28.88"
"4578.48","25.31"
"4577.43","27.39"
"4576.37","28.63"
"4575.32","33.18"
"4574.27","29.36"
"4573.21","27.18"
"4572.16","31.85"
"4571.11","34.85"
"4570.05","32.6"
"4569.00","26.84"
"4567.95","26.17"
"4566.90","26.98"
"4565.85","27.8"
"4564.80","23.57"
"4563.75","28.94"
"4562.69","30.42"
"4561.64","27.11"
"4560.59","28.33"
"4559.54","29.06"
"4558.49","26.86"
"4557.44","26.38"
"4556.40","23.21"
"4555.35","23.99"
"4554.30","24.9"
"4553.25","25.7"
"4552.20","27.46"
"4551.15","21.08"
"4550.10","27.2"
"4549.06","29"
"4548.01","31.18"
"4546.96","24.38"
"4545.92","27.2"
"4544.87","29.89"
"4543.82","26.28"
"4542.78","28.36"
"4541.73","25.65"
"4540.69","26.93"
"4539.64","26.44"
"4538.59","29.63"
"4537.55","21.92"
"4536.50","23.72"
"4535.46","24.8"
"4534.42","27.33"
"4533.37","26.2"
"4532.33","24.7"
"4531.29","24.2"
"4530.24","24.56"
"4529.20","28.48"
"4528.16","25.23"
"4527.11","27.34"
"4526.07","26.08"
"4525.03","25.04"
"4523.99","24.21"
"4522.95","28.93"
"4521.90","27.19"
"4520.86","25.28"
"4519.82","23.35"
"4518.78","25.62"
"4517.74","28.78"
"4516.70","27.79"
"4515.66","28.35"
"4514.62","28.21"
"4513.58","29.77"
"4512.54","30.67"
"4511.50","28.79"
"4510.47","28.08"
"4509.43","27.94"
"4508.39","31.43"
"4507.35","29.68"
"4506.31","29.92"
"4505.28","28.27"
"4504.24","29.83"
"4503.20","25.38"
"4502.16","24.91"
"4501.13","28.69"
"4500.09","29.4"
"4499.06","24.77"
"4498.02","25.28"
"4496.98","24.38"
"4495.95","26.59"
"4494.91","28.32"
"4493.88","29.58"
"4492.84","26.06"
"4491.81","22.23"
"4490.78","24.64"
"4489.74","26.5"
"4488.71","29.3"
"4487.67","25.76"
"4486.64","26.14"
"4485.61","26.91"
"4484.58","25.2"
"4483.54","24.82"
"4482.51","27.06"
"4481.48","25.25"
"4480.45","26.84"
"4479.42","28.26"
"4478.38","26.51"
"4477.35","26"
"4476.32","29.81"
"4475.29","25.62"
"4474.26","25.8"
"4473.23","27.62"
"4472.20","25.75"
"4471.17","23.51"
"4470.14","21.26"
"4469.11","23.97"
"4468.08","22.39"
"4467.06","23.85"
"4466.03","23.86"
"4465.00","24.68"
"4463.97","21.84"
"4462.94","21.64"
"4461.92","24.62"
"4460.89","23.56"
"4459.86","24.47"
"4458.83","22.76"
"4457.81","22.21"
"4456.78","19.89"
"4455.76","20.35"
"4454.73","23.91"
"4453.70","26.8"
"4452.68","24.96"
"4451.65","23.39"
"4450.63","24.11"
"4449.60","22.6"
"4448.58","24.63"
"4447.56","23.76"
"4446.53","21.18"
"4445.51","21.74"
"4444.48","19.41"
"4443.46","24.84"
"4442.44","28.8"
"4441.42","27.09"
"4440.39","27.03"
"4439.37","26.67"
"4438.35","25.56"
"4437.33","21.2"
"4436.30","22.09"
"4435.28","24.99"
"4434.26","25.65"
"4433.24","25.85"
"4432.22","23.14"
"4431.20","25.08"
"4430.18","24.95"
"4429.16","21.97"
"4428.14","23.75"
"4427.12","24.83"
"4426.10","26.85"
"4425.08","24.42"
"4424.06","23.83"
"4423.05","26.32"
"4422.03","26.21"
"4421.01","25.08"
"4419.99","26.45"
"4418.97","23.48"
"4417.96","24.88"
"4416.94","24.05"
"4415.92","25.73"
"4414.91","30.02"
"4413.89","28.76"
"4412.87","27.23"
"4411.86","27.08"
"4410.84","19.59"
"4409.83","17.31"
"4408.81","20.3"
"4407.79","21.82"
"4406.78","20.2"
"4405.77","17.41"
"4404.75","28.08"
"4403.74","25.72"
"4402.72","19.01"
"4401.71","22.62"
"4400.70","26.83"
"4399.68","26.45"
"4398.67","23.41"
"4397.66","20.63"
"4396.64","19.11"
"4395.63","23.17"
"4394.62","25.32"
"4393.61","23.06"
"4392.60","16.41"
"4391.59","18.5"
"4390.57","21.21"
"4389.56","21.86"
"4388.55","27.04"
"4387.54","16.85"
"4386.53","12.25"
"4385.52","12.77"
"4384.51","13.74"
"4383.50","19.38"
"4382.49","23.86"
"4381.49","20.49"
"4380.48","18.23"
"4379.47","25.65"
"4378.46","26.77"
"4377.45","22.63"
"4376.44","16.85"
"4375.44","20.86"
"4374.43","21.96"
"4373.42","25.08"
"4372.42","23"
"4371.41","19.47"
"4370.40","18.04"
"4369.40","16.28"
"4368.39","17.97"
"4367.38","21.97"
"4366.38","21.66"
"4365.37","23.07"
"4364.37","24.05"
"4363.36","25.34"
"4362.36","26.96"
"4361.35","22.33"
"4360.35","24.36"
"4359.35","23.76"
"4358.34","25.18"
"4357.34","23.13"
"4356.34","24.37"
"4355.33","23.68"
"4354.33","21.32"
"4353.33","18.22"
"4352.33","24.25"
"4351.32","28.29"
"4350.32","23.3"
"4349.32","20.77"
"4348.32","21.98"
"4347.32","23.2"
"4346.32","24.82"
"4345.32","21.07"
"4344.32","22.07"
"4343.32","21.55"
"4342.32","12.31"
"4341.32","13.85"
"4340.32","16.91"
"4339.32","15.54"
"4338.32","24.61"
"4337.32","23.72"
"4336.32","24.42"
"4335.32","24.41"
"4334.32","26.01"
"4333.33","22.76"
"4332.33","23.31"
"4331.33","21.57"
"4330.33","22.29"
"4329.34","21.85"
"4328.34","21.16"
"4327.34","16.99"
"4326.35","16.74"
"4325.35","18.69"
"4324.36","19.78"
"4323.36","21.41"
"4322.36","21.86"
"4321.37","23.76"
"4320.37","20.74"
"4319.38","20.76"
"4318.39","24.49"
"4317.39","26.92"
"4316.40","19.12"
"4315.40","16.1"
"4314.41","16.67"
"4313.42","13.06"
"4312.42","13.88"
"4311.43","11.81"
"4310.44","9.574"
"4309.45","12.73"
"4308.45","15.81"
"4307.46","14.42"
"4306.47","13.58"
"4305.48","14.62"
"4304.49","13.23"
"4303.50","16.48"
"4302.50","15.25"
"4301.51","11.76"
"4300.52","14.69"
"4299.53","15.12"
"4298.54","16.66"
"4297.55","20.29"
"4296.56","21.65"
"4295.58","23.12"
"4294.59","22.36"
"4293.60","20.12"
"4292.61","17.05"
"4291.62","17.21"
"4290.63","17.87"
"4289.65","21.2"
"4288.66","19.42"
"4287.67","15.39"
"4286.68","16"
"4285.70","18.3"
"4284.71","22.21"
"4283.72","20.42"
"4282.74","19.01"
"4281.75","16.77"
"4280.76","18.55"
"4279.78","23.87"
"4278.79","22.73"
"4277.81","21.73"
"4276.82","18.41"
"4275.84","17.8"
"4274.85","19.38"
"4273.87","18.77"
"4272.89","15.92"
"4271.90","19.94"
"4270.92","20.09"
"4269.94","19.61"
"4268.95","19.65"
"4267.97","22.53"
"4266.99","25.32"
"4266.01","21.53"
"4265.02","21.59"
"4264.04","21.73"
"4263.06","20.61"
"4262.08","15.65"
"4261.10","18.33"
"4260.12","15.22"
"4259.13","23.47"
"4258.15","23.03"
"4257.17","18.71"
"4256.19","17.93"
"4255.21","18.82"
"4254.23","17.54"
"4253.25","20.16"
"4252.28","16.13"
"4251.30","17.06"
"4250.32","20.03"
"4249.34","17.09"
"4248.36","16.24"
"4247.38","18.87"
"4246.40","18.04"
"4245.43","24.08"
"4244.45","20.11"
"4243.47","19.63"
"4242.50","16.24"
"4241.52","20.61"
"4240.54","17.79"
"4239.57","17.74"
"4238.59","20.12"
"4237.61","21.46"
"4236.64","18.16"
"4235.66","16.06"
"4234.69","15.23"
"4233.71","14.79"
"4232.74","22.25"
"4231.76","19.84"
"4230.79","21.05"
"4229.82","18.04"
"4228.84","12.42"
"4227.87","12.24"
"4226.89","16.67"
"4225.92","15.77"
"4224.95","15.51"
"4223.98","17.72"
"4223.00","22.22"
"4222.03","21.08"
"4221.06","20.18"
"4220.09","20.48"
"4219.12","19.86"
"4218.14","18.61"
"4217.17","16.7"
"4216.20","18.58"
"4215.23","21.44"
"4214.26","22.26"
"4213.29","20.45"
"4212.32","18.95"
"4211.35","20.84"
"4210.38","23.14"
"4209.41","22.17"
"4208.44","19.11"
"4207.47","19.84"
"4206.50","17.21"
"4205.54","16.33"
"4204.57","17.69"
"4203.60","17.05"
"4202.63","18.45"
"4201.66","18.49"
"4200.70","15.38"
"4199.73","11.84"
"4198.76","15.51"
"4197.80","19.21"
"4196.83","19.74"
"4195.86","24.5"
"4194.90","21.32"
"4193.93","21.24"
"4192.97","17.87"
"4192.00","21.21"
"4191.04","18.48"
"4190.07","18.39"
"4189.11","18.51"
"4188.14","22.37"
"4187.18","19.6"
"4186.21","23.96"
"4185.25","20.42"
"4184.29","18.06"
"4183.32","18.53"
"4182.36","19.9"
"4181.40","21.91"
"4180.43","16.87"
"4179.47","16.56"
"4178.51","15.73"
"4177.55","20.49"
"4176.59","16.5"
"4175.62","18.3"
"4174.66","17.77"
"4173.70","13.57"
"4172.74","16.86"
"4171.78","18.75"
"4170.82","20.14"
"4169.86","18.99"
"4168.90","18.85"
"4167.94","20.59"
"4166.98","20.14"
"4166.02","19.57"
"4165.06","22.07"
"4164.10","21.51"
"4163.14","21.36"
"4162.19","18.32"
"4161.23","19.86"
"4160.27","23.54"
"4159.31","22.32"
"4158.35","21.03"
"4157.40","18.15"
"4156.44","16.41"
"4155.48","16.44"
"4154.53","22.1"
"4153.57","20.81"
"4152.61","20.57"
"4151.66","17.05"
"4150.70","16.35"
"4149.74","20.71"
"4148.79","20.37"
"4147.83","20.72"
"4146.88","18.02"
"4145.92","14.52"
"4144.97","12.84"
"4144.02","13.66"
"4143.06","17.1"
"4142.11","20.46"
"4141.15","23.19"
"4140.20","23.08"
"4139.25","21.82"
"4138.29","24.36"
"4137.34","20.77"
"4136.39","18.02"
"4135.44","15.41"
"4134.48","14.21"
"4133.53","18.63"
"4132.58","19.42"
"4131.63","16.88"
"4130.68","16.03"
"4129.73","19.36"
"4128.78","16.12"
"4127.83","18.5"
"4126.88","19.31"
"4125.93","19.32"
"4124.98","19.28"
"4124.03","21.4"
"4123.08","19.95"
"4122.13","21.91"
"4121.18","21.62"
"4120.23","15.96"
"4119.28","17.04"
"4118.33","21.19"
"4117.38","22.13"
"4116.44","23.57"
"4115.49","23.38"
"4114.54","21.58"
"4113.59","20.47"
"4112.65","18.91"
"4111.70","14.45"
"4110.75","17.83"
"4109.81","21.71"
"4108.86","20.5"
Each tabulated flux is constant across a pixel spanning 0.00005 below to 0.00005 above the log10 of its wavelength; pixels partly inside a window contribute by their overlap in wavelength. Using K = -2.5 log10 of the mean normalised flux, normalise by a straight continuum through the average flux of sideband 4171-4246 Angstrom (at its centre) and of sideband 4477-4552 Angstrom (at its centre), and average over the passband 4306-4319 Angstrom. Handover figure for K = 0.317 mag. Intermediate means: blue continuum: 18.8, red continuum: 26.8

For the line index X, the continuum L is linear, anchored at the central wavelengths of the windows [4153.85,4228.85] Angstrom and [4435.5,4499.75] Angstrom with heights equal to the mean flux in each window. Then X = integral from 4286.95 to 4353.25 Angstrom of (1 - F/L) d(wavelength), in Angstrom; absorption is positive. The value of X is 7.8 Angstrom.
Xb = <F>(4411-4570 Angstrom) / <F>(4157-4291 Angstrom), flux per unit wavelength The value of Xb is 1.35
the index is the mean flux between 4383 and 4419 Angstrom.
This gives 22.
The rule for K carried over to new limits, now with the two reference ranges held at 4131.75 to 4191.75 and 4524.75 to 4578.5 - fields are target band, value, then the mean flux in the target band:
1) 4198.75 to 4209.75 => 0.148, 17.4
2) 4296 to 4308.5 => 0.365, 15.7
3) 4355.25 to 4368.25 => -0.022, 23.7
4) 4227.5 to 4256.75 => 0.141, 18.2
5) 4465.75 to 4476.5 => 0.030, 24.7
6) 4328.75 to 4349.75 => 0.067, 21.4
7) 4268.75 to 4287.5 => 0.114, 19.4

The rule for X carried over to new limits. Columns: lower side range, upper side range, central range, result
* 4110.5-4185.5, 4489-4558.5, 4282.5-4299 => 2.0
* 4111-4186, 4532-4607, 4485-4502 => -0.4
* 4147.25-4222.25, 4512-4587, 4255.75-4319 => 9.0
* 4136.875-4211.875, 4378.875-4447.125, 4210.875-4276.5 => 4.3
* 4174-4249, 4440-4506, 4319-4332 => 0.6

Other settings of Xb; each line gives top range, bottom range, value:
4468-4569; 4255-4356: 1.37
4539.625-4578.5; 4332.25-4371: 1.25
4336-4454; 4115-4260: 1.19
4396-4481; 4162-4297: 1.26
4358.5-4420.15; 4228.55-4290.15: 1.15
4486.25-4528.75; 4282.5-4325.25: 1.52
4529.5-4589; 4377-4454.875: 1.17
